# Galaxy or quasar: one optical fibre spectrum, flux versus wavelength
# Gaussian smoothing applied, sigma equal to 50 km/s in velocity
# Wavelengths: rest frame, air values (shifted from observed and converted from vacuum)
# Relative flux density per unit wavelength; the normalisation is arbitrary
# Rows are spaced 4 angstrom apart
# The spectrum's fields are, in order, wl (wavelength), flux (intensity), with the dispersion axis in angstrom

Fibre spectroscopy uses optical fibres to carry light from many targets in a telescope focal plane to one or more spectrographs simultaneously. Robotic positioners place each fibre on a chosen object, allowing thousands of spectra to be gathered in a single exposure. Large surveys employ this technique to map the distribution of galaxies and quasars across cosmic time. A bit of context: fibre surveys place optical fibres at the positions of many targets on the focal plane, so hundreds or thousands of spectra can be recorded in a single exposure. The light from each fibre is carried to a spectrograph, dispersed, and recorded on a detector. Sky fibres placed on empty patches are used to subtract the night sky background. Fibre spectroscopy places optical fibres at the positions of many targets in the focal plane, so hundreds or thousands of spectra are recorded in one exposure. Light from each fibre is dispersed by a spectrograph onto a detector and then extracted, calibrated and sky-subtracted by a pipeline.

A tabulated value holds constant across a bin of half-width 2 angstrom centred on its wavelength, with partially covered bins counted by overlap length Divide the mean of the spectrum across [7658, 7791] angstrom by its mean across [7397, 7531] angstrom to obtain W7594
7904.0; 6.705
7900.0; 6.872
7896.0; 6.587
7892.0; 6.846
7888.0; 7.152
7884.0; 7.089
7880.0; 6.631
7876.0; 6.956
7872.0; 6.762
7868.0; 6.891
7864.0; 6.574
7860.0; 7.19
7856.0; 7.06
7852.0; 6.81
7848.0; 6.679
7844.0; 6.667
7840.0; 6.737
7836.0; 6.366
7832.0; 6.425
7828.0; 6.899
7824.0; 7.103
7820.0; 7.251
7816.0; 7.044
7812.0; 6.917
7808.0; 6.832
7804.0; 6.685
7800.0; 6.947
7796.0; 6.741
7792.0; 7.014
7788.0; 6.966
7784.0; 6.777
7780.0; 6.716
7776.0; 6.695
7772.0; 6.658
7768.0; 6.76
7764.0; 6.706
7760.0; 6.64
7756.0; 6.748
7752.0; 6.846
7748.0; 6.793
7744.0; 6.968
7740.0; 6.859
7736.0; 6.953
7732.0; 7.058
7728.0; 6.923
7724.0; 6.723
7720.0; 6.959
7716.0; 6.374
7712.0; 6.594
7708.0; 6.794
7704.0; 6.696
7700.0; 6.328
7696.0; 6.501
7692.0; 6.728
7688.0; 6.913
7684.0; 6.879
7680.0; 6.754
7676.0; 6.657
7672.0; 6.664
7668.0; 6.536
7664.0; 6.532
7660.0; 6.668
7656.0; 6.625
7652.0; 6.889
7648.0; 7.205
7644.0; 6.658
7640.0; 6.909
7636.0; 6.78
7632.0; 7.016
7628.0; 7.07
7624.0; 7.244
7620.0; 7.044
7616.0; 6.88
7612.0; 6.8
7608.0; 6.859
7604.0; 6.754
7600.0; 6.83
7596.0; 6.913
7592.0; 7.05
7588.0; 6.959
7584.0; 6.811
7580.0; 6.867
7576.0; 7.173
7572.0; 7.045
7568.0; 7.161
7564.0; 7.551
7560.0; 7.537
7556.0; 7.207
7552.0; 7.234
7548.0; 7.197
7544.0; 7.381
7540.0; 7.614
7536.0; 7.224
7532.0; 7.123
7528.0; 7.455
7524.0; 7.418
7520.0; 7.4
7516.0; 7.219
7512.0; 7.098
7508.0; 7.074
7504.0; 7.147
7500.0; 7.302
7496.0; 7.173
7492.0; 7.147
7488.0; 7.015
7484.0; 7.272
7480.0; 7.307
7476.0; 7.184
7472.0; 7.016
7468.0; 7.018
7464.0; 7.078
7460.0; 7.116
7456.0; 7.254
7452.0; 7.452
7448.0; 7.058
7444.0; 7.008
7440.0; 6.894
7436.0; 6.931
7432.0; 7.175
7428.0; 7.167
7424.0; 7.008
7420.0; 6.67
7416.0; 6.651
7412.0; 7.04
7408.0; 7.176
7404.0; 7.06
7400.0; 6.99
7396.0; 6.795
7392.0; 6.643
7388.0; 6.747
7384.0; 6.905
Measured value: 0.95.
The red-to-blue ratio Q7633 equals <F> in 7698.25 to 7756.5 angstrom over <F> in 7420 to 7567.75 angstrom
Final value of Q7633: 0.9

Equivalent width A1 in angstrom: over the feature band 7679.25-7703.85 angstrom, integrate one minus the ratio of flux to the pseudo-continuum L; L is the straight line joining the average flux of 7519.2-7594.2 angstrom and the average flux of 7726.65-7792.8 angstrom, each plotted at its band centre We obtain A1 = 1.0 angstrom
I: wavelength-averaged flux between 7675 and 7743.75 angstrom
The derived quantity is 6.75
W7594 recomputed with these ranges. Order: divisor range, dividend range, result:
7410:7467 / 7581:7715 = 0.97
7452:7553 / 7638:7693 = 0.94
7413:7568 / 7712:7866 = 0.95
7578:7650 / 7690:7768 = 0.97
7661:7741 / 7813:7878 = 1.02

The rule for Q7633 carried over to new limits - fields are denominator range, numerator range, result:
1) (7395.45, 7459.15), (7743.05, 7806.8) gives 0.97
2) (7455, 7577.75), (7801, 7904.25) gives 0.95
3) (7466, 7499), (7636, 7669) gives 0.95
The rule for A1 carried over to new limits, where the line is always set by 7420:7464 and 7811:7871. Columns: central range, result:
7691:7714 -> 1.1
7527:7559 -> -1.3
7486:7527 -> -0.9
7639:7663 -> 0.5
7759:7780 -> 0.6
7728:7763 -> 0.2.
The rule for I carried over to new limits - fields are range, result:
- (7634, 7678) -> 6.74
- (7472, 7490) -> 7.17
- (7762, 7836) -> 6.83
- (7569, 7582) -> 7.04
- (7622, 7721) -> 6.76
